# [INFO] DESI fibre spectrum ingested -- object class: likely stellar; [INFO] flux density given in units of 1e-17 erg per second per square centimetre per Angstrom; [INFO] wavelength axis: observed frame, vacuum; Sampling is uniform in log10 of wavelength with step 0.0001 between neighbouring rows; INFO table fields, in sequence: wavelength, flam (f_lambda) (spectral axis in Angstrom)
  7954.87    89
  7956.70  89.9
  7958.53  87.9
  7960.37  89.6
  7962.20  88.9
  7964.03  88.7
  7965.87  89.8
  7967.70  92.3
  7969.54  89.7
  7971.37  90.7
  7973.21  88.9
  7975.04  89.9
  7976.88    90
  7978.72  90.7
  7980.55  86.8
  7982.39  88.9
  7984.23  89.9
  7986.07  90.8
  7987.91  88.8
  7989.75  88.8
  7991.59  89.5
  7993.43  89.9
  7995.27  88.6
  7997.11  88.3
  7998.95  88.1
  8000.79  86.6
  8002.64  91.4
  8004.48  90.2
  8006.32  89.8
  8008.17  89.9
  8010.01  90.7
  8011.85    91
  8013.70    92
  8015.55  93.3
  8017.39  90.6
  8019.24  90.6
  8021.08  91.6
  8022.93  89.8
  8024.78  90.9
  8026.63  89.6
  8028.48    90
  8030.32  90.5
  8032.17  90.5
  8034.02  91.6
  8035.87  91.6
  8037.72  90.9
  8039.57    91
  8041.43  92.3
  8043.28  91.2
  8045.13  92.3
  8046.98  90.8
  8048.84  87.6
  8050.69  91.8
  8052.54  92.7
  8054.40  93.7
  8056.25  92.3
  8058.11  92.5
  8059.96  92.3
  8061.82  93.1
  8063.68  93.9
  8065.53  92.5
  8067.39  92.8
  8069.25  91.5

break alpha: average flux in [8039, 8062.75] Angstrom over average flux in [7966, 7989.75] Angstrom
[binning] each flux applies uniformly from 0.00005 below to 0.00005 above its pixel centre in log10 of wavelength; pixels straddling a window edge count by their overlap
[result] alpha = 1.02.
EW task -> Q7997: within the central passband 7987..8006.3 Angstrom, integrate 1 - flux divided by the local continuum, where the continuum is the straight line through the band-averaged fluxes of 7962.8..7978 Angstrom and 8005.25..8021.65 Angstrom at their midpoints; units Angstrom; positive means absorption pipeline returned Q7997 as 0.3 Angstrom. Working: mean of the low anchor 90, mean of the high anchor 91.1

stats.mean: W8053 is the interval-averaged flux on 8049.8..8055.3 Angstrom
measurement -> 92.7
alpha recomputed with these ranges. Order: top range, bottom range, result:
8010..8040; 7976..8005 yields 1.02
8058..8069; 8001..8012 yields 1.03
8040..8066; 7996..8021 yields 1.02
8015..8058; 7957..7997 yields 1.02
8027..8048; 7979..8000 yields 1.02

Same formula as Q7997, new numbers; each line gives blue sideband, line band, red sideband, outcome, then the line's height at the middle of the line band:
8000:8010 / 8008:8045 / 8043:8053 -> -0.27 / 90.4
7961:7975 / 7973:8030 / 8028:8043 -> 0.38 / 90.5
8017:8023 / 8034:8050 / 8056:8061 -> 0.11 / 91.7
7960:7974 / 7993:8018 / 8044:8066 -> 0.23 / 90.8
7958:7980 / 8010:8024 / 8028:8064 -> -0.05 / 90.9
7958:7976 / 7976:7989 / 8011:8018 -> 0.13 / 90.3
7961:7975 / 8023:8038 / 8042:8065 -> 0.14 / 91.5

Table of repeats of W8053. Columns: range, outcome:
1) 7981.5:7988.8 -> 89.6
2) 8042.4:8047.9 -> 91.5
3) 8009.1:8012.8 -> 90.8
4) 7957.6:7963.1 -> 88.8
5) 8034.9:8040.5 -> 91.1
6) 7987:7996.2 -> 89.1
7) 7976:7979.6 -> 90.3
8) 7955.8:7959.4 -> 89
